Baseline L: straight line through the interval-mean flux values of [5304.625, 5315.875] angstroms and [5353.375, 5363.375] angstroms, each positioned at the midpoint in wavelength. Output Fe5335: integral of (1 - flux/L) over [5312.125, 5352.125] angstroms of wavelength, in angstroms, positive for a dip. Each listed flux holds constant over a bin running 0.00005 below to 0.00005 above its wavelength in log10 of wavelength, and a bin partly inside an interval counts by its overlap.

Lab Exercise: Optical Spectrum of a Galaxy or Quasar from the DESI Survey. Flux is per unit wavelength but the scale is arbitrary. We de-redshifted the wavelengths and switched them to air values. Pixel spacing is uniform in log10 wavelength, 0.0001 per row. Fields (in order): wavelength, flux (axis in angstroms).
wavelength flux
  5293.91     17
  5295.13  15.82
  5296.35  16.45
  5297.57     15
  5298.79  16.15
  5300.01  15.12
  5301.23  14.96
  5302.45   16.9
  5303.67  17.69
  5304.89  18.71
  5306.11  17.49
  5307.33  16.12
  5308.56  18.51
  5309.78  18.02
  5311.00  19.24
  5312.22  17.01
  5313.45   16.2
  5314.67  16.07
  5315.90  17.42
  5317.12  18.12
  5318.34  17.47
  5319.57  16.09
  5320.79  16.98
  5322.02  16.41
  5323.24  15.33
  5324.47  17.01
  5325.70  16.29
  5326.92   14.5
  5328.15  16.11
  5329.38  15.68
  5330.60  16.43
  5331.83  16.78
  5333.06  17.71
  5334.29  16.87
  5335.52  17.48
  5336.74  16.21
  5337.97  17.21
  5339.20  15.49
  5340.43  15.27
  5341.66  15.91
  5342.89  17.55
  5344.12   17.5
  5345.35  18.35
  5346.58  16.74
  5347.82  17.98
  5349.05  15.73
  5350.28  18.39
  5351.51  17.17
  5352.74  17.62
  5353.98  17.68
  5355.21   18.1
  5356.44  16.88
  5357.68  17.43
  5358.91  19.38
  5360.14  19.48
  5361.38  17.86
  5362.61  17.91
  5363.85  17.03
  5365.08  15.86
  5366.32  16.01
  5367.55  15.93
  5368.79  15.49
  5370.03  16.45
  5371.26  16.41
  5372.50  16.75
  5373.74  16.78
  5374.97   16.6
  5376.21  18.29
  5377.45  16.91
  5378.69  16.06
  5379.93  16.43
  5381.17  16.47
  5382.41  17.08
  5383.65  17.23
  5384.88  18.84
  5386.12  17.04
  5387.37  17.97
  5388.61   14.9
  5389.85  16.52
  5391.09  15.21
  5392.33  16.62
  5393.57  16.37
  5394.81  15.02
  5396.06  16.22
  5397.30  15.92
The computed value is 2.3 angstroms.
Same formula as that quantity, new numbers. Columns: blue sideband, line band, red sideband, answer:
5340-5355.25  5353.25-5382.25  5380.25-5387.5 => 0.40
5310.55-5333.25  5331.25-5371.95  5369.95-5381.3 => -0.96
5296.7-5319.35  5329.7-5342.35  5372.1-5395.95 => 0.26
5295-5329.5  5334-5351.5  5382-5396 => -0.29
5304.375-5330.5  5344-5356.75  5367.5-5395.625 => -0.57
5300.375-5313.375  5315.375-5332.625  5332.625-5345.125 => 0.57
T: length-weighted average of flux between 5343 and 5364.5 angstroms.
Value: 17.7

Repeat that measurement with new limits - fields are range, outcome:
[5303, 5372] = 17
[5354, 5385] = 17.1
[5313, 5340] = 16.5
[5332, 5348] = 16.9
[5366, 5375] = 16.3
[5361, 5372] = 16.5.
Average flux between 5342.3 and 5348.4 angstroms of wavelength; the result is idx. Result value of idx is 17.6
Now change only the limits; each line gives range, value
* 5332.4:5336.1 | 17.3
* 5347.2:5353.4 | 17.4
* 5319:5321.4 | 16.6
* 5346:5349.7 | 16.8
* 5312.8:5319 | 17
